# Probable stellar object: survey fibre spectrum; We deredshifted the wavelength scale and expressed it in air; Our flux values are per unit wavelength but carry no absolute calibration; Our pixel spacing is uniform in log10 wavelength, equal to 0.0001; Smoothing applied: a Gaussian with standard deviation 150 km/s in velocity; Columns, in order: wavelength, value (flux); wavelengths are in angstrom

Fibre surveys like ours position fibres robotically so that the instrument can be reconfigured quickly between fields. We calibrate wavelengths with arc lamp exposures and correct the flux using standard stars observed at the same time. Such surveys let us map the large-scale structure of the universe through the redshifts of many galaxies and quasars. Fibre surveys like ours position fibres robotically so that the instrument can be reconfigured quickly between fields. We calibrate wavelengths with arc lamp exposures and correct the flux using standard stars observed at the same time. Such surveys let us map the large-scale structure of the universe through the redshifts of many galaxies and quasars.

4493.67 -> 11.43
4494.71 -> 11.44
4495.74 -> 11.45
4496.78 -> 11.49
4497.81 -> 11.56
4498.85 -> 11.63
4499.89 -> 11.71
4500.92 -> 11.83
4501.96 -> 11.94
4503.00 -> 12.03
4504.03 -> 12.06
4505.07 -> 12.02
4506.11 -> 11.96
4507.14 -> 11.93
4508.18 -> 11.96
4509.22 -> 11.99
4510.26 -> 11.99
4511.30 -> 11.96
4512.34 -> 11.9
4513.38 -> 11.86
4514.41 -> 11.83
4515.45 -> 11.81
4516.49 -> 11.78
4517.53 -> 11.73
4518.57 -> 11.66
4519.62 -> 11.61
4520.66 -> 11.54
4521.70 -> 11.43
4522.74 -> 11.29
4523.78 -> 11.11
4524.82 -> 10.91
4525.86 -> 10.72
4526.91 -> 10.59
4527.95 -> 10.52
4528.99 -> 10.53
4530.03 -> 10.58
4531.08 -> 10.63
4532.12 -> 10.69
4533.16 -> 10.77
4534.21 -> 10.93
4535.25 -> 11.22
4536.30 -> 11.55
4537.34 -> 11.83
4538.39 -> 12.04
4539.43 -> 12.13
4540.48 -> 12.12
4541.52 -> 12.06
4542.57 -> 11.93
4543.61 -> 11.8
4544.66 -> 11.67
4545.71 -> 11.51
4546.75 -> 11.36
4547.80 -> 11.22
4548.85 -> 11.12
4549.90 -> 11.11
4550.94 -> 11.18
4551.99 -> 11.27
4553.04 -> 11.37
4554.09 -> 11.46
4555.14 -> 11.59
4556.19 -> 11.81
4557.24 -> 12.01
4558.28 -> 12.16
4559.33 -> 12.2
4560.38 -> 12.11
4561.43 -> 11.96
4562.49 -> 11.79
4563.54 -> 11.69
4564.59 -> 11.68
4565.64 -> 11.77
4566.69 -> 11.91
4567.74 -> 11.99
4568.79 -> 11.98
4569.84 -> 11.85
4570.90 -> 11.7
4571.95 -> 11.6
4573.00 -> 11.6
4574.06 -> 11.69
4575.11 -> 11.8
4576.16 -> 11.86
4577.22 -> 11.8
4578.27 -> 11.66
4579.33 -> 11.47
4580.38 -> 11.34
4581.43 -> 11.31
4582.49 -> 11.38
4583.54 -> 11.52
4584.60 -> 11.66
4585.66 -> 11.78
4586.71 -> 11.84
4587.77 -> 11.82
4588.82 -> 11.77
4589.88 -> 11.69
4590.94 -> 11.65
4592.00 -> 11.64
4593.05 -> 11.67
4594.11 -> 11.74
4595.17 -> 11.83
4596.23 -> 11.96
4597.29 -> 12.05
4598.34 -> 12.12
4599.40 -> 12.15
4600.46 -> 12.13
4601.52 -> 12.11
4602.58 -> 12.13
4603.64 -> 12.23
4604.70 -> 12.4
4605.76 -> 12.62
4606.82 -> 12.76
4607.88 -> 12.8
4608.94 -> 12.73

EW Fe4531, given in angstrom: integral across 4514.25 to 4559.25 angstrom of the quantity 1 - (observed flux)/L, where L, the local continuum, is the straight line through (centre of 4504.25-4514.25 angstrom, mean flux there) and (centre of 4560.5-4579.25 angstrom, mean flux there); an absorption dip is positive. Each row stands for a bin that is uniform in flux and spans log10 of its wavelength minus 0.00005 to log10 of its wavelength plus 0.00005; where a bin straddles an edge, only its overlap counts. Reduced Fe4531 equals 1.8 angstrom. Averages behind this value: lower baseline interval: 12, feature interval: 11.4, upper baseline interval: 11.8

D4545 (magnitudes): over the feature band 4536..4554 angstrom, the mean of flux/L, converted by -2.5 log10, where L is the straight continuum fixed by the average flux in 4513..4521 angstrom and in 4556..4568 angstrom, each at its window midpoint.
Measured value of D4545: 0.02 mag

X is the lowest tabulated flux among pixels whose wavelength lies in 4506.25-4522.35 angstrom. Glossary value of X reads 11.43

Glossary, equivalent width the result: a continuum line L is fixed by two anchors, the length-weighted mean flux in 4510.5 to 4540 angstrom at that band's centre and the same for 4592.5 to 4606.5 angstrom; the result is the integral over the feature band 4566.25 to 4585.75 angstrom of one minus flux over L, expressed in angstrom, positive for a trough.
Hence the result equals 0.30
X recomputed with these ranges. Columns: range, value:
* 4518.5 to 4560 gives 10.52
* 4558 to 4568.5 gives 11.68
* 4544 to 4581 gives 11.11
